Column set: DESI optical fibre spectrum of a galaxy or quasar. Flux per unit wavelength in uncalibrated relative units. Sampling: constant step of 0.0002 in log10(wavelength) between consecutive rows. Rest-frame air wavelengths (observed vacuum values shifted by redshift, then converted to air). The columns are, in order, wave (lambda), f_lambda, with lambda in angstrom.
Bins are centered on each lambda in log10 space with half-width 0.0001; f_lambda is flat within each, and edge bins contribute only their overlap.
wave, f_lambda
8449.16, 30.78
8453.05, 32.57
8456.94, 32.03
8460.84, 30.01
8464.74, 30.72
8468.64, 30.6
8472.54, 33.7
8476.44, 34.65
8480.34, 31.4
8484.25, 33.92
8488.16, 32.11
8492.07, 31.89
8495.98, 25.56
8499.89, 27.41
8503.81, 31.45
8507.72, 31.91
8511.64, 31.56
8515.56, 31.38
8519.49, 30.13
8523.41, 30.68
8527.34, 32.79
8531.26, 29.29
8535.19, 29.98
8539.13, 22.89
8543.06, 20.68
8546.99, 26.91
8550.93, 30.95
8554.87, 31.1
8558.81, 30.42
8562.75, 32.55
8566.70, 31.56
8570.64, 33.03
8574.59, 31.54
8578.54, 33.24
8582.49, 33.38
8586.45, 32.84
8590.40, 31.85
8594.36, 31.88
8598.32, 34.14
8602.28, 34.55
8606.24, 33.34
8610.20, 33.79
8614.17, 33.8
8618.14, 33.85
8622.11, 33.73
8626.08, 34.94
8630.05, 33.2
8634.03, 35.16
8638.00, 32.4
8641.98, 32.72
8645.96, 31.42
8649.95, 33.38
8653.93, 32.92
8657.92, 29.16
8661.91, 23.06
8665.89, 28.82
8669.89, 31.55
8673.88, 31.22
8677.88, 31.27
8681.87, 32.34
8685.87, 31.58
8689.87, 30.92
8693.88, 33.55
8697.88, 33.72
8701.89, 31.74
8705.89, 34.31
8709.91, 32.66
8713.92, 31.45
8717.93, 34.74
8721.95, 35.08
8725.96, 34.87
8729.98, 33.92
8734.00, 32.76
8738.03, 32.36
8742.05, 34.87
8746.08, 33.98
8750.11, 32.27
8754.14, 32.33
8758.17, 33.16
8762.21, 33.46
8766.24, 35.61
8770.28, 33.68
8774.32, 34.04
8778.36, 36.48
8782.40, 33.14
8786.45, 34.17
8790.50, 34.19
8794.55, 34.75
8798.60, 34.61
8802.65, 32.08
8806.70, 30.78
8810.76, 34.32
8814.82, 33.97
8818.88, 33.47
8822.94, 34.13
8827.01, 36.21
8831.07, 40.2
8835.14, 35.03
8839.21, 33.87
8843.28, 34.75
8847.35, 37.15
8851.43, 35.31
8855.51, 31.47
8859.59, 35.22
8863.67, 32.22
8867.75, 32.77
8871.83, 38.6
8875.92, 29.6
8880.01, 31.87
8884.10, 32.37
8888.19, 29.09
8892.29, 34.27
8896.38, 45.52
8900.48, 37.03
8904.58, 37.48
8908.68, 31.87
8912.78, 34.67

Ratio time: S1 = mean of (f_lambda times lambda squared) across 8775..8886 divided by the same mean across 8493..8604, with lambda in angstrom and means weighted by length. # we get 1.19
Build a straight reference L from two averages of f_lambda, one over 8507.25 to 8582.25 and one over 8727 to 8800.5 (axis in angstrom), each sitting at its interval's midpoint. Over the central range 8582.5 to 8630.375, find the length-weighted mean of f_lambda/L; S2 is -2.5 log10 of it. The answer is -0.08 mag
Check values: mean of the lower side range 30.2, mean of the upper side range 33.9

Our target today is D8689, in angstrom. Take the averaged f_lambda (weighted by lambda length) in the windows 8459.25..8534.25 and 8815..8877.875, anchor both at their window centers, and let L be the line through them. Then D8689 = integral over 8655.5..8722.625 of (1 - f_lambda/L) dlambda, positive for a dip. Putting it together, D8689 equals 3.1 angstrom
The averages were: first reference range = 31.1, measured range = 31.5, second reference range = 34.7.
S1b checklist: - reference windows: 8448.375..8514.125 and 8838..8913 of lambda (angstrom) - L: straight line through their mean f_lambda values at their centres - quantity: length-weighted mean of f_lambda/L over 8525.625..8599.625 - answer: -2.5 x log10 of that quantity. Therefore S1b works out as 0.05 mag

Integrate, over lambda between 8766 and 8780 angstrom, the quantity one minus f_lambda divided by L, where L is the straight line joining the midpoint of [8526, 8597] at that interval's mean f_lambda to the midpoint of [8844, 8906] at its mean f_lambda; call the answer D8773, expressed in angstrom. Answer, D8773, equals -0.7 angstrom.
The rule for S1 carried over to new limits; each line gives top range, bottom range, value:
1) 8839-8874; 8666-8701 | 1.13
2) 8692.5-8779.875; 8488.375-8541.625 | 1.19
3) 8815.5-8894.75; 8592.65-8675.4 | 1.11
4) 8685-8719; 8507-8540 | 1.13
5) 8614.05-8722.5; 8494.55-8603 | 1.09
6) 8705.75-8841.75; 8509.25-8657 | 1.12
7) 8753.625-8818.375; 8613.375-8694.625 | 1.09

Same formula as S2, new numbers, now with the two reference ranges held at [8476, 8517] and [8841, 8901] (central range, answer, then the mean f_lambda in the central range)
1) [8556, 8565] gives 0.01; 31.4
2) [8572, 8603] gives -0.03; 32.9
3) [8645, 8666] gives 0.09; 29.8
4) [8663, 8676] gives 0.09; 30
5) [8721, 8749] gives -0.02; 33.9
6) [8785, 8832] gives -0.01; 34.3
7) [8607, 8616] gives -0.05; 33.7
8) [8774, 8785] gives -0.03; 34.6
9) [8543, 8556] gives 0.12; 28.2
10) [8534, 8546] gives 0.28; 24.4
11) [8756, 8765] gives 0.00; 33.5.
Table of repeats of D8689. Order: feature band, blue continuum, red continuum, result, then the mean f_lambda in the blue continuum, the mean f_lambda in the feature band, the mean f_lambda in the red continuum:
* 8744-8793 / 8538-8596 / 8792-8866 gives -0.6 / 30.4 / 33.9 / 34.4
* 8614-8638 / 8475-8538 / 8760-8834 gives -1.2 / 30.9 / 34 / 34.4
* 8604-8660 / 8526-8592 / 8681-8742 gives -2.6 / 30.3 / 33.1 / 33.1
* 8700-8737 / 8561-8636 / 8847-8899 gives 0.2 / 33.3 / 33.5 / 34.2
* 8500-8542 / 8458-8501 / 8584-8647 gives 2.6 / 31.2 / 29.9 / 33.4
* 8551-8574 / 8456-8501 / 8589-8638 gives 0.8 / 31.2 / 31.7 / 33.7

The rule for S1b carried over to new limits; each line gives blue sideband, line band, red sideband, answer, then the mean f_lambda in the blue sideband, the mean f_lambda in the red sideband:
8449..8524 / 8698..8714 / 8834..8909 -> 0.01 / 31.2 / 34.6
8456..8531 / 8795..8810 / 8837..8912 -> 0.03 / 31.2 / 34.5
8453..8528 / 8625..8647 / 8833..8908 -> -0.03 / 31.3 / 34.6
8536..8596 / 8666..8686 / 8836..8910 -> 0.02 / 30.3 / 34.5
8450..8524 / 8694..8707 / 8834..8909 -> -0.01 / 31.2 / 34.6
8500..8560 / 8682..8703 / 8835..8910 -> -0.02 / 29.4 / 34.5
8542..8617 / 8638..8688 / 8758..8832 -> 0.07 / 31.8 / 34.3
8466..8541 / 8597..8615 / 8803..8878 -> -0.07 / 30.7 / 34.3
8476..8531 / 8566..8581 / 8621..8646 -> 0.00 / 31.1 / 33.5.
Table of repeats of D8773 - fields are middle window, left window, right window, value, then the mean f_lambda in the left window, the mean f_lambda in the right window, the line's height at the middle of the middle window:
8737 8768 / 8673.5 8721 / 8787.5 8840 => -0.1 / 32.6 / 34.4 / 33.5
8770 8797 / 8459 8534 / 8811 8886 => -0.5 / 31.1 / 34.3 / 33.7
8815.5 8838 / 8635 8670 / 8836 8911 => -1.3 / 30.7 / 34.5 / 33.7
